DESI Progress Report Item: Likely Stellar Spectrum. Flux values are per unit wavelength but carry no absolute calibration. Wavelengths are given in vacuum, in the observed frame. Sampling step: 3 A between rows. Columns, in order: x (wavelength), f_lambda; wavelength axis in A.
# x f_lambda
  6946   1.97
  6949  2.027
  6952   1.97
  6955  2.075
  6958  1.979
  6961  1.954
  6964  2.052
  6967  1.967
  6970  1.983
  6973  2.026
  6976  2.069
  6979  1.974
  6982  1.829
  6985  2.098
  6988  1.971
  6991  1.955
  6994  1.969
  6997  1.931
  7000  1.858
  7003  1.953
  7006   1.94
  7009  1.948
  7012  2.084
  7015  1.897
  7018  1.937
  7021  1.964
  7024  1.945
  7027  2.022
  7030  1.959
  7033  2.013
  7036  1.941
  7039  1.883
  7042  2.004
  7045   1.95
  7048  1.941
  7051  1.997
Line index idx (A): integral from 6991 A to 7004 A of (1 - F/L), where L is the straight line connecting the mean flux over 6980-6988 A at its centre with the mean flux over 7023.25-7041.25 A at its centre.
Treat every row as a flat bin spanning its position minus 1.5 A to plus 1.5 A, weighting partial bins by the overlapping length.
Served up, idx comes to 0.2 A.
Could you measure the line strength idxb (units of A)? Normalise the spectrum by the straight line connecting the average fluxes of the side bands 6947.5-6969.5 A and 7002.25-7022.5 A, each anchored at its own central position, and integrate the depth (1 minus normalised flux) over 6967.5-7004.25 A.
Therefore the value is 0.2 A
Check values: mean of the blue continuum 2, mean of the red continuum 1.96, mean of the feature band 1.97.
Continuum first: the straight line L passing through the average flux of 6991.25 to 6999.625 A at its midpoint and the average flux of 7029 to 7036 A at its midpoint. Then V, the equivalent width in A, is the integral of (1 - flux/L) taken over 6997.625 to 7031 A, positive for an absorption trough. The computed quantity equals 0.1 A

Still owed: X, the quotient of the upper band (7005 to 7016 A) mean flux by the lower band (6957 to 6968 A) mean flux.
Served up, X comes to 0.99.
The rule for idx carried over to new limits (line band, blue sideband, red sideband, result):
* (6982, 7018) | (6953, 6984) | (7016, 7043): 0.3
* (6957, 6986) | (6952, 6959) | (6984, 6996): 0.2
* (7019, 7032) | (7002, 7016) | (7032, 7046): -0.1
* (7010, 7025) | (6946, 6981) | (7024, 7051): 0.1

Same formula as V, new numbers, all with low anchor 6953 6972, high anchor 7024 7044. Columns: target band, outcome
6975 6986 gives 0.05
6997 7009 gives 0.36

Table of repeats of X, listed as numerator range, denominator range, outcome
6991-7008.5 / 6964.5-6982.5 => 0.97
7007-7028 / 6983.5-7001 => 1.00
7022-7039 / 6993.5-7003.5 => 1.02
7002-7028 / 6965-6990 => 0.99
